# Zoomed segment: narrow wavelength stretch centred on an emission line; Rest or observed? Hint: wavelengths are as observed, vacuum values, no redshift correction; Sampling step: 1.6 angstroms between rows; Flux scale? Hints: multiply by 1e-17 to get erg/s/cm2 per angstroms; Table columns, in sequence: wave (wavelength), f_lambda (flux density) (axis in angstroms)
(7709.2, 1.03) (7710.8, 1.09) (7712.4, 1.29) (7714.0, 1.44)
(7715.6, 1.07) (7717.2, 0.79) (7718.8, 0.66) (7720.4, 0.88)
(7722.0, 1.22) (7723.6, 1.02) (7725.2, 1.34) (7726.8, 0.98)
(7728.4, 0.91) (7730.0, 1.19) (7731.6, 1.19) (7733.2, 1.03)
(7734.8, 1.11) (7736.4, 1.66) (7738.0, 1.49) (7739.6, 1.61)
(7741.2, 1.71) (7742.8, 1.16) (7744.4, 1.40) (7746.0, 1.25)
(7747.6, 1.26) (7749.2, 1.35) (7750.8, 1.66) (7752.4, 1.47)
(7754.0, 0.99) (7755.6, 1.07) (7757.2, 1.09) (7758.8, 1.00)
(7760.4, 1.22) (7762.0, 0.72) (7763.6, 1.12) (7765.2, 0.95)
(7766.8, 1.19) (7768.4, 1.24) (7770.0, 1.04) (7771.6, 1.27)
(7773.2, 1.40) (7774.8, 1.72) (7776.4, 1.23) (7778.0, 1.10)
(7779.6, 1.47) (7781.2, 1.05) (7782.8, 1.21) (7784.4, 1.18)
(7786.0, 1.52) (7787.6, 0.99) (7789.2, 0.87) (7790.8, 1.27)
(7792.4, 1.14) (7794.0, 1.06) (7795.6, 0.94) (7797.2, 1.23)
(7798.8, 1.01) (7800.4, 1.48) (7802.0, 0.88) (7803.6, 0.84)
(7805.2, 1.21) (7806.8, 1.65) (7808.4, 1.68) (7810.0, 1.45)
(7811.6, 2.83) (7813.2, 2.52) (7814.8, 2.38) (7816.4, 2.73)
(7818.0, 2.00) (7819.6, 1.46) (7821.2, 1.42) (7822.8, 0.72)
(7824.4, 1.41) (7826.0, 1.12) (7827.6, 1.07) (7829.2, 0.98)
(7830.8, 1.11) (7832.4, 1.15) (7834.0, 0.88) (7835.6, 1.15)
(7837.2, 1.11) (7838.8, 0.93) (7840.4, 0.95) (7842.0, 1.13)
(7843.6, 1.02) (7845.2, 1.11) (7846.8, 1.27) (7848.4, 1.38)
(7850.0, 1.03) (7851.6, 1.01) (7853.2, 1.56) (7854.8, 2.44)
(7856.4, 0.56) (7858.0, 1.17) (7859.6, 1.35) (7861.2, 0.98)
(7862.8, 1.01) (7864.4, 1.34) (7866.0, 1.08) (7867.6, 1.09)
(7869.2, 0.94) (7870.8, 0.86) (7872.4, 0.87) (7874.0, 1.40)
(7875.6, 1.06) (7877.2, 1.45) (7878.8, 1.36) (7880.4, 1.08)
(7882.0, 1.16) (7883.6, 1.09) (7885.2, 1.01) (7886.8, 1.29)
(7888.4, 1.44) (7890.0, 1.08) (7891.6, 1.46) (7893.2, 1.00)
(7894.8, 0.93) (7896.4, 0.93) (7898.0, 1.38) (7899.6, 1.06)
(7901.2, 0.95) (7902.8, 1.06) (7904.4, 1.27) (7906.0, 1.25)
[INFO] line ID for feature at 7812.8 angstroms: [O III] 5007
